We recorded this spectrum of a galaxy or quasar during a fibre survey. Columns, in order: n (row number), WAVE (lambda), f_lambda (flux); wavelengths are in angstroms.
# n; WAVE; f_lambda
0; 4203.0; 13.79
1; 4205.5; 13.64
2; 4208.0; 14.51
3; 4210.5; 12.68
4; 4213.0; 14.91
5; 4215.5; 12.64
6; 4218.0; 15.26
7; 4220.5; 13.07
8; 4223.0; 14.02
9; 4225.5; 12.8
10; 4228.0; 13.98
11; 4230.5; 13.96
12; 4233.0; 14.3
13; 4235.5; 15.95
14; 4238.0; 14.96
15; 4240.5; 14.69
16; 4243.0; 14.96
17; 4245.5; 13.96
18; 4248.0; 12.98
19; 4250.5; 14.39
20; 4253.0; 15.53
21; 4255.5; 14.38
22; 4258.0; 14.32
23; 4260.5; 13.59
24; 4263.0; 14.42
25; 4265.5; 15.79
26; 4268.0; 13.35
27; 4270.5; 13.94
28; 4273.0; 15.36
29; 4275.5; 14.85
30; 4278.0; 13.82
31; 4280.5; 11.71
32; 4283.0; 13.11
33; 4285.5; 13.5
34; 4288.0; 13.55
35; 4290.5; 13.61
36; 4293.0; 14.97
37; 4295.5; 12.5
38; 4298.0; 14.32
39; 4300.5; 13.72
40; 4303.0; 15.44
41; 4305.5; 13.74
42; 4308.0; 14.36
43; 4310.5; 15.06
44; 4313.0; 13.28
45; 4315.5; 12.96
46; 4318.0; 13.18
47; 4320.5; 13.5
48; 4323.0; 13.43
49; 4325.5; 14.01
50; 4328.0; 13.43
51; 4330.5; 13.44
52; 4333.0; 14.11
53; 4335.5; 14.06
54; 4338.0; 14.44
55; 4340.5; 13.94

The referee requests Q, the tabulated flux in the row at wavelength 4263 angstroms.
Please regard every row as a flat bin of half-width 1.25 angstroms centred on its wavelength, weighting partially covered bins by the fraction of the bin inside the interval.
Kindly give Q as 14.42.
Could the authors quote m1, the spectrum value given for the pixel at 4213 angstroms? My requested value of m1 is 14.91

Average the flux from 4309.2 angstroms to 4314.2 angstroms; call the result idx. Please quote 14.2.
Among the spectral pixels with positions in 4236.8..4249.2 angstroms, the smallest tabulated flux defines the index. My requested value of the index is 12.98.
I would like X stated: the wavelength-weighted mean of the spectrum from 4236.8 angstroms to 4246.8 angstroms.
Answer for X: 14.6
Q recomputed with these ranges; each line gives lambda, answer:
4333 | 14.11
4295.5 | 12.5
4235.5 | 15.95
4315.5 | 12.96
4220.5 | 13.07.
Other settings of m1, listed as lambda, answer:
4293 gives 14.97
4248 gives 12.98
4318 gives 13.18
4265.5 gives 15.79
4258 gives 14.32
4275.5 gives 14.85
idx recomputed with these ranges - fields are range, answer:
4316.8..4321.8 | 13.3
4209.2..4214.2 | 13.8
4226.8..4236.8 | 14.6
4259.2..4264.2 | 14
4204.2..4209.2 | 14.1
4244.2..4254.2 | 14.2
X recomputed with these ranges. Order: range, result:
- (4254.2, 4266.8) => 14.5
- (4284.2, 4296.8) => 13.6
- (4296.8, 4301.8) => 14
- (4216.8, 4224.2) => 14.1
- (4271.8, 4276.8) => 15.1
